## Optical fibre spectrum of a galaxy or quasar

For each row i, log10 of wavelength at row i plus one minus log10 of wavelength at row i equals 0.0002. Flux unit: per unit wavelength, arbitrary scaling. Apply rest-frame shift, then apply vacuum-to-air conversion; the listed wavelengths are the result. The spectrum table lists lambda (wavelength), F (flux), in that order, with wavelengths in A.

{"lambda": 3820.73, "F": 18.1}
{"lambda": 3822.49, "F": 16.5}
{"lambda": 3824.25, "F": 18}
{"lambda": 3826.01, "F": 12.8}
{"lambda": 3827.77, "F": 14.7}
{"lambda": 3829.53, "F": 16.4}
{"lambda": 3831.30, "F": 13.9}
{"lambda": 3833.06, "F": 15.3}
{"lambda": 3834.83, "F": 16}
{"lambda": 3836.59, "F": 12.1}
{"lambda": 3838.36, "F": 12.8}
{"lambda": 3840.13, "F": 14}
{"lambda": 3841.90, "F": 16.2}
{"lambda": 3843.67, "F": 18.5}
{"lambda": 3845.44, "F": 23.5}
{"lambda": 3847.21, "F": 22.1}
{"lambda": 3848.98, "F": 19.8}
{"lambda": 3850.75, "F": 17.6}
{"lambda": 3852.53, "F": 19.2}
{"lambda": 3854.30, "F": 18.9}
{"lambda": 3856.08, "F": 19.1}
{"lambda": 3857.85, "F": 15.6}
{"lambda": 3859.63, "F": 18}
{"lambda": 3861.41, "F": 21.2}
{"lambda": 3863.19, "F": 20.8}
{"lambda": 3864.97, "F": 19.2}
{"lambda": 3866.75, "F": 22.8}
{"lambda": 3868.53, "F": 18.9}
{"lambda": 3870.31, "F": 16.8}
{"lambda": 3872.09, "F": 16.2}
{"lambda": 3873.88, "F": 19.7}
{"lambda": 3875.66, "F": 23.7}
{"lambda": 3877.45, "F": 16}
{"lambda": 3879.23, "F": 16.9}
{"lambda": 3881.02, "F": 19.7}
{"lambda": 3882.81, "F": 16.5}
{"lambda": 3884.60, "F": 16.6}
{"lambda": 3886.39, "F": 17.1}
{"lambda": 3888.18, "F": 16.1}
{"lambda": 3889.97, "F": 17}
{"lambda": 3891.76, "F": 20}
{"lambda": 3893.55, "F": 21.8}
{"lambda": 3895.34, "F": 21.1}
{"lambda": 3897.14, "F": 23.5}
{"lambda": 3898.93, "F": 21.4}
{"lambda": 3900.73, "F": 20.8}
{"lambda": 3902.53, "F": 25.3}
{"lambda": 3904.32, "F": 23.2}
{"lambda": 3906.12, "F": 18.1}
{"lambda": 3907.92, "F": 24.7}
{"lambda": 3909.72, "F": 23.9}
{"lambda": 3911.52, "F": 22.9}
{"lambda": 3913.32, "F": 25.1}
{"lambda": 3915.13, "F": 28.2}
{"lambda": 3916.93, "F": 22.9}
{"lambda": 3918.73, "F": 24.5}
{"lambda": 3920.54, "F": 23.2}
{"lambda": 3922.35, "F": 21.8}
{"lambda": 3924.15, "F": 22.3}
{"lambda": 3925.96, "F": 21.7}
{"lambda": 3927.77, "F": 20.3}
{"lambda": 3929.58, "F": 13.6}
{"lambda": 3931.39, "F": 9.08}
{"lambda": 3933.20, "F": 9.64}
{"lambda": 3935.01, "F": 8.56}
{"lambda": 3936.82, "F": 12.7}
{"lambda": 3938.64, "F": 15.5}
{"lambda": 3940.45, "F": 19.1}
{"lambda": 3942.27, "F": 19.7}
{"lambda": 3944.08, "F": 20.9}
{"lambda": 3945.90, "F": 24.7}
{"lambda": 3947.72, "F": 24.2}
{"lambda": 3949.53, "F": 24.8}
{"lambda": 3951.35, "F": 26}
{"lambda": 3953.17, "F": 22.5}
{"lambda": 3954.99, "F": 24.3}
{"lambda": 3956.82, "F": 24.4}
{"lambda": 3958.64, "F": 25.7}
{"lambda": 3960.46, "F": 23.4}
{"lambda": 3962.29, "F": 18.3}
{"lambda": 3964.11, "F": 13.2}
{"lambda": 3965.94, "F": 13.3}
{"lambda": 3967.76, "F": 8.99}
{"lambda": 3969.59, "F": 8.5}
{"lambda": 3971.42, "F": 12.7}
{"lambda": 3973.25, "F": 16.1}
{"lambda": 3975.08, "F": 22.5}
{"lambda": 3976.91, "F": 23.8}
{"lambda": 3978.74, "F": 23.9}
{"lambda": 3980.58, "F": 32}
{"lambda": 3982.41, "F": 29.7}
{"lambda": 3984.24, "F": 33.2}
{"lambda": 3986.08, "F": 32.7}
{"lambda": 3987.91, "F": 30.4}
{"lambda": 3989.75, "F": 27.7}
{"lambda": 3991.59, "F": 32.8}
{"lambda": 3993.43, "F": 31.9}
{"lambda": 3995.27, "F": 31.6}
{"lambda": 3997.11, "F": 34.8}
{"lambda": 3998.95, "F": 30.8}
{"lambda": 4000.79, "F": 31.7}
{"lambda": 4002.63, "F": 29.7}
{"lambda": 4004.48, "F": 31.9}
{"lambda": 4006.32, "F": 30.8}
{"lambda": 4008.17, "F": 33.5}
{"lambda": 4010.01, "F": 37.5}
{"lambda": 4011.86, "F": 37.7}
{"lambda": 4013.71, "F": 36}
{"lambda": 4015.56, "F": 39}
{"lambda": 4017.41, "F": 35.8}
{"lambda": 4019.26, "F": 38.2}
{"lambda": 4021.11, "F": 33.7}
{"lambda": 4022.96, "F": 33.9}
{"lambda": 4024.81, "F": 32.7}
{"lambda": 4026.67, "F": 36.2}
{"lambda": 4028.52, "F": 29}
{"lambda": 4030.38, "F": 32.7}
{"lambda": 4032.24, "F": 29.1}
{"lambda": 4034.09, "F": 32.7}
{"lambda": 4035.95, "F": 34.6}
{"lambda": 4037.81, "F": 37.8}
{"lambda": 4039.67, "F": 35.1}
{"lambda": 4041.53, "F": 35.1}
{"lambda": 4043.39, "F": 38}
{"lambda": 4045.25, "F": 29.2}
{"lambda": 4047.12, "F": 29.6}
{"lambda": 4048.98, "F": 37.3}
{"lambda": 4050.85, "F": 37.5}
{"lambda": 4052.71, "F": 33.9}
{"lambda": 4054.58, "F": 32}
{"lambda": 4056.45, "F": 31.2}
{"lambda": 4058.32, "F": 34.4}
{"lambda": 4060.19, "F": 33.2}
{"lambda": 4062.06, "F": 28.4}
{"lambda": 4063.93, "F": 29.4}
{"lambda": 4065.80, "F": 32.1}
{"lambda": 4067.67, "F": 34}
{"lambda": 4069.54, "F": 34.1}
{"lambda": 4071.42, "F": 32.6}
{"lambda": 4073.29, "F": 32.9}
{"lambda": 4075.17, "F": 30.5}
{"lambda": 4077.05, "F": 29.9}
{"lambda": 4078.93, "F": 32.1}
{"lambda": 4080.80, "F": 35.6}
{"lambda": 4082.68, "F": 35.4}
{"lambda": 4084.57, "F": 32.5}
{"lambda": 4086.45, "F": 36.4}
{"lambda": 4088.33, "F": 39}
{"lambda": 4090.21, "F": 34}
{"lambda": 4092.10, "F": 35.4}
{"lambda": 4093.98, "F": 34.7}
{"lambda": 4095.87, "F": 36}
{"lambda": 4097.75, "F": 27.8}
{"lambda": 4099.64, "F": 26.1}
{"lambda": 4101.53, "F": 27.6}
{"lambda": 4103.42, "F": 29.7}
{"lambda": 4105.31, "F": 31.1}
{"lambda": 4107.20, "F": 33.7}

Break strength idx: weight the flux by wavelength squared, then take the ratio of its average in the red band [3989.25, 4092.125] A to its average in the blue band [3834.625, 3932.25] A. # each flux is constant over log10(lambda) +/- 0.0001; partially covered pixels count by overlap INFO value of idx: 1.84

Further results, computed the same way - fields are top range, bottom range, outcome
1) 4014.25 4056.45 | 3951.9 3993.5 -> 1.53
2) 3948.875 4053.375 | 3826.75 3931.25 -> 1.61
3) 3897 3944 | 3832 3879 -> 1.14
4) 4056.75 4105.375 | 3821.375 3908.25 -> 1.96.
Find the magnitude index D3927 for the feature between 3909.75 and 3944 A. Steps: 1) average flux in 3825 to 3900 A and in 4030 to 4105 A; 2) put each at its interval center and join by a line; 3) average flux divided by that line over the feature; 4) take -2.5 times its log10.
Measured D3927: 0.18 mag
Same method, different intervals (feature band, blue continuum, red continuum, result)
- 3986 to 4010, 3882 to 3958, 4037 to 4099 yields -0.162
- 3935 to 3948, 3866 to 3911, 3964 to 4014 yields 0.274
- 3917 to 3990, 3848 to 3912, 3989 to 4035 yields 0.301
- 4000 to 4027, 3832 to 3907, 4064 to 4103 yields -0.219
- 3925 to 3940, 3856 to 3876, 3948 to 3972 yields 0.336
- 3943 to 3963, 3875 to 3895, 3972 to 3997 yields 0.070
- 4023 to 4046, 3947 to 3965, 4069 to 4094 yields -0.133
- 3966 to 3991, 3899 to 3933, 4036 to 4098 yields 0.160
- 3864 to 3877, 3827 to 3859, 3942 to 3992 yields -0.069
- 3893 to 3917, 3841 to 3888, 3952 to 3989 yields -0.153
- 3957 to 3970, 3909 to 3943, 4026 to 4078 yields 0.353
